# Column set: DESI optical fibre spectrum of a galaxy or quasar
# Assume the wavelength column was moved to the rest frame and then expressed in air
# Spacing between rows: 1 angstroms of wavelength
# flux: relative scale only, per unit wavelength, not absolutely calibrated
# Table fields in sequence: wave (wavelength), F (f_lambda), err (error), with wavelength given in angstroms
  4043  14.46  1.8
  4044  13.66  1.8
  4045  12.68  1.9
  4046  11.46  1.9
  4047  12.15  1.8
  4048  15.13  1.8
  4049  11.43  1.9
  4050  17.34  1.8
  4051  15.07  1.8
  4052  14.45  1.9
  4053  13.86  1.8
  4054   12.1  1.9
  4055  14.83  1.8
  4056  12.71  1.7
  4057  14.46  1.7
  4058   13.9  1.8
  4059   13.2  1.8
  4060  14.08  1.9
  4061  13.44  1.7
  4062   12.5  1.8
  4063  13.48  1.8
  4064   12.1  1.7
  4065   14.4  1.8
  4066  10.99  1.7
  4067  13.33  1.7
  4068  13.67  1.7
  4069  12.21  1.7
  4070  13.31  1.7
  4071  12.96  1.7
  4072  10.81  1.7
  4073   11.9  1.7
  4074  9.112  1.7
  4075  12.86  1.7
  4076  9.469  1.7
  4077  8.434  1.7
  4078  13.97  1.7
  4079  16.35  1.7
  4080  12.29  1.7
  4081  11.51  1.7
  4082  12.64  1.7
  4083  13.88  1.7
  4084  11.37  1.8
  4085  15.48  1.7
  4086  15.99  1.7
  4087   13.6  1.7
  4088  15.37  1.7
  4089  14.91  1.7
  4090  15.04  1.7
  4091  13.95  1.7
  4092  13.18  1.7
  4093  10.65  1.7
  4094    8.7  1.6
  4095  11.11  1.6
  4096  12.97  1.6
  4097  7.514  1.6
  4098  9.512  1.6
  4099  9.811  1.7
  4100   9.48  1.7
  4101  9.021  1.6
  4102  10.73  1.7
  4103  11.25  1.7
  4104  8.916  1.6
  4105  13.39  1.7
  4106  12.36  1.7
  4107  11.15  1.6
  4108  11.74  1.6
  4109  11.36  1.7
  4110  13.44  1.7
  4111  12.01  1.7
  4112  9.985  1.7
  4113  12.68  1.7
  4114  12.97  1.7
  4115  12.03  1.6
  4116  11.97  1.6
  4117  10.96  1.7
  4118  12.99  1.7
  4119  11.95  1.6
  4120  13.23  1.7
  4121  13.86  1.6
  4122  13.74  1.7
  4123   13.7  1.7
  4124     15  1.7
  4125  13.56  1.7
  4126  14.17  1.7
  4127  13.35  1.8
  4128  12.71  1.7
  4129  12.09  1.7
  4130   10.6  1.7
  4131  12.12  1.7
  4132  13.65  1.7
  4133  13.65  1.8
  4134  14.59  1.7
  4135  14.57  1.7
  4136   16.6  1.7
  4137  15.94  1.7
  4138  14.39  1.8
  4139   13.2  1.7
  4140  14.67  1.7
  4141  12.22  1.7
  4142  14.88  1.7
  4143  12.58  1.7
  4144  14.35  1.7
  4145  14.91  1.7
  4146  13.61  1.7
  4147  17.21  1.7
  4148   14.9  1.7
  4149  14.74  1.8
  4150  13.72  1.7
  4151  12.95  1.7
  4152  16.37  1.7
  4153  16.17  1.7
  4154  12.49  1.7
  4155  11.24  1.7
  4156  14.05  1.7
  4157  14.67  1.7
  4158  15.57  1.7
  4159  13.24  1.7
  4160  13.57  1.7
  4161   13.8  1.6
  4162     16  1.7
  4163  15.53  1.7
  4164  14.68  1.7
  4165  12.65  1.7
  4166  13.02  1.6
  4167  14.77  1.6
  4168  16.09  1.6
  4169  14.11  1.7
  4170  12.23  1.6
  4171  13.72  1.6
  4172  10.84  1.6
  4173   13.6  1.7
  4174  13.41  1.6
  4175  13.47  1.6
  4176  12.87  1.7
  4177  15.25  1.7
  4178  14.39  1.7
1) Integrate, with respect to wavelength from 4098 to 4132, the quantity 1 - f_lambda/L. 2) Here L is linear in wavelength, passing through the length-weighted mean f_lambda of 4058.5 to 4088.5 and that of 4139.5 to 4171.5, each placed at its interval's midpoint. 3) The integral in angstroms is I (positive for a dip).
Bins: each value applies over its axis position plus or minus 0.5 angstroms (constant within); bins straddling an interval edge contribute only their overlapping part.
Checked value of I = 3.72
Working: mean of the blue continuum 12.8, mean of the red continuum 14.2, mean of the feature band 12.1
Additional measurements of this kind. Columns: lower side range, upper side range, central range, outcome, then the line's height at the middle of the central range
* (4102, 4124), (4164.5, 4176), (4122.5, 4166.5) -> -3.98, 12.9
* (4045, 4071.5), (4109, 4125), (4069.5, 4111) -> 3.26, 13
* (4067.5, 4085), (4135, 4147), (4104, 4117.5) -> 1.54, 13.4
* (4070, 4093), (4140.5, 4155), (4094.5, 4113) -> 3.39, 13.4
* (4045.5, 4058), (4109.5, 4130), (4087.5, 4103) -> 1.98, 13.1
